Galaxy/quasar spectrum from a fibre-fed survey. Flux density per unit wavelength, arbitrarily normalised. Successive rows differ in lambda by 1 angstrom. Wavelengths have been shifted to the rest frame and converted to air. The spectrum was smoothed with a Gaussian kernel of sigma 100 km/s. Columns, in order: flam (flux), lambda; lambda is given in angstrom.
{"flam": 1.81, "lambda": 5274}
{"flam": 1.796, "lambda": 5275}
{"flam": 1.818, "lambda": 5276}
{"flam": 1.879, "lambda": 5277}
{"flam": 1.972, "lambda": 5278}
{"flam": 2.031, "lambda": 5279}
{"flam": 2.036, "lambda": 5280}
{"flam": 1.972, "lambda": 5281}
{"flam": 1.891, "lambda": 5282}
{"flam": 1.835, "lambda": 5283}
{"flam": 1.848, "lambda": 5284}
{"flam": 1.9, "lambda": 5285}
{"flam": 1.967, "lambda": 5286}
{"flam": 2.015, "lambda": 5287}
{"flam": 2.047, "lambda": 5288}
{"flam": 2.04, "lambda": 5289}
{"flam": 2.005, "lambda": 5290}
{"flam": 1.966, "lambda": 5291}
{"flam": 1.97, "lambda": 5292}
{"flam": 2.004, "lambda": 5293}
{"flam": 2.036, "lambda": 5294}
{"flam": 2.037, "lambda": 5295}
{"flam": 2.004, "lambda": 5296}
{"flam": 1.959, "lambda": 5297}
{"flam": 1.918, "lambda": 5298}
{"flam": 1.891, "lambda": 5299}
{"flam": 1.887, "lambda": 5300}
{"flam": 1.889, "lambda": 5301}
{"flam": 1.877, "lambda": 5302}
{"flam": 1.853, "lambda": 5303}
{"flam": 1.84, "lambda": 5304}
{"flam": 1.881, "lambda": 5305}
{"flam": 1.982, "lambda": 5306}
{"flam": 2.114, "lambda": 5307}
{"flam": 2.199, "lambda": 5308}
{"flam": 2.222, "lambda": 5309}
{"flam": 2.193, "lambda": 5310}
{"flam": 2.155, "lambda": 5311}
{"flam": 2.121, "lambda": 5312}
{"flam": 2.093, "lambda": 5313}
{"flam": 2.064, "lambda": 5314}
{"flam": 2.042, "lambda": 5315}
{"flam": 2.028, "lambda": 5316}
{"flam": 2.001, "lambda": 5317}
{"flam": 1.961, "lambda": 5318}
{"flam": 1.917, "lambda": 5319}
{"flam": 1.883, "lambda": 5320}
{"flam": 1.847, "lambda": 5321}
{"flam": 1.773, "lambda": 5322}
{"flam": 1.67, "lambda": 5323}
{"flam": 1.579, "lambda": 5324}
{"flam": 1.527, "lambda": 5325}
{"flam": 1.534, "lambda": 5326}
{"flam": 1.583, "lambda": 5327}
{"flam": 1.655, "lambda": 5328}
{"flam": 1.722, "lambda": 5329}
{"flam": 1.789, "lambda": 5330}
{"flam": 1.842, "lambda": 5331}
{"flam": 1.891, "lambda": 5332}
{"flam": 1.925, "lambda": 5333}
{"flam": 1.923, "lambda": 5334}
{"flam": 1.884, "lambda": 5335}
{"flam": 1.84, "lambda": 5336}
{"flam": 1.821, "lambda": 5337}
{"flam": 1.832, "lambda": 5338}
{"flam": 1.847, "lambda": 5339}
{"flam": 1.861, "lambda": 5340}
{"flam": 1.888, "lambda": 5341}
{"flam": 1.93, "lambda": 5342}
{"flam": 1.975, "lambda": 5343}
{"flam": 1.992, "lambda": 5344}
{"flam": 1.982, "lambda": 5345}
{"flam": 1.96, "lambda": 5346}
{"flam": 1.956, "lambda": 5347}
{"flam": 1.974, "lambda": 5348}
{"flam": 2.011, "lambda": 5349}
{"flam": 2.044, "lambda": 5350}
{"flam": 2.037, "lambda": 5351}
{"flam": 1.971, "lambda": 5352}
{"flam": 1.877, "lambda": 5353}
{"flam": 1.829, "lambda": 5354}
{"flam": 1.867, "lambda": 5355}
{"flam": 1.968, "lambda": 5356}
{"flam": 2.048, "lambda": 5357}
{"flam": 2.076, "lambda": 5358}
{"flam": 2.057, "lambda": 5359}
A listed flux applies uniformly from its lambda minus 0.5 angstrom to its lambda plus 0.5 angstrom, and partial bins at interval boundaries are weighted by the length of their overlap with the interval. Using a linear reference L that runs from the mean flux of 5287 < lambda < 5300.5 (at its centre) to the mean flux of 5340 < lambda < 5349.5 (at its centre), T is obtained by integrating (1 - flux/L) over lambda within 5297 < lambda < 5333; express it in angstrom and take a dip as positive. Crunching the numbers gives 1.3 angstrom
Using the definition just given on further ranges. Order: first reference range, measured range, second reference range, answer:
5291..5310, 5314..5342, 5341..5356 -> 2.0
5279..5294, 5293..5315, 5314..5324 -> -0.9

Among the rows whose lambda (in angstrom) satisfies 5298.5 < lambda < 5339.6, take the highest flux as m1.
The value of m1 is 2.222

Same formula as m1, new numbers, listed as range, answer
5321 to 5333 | 1.925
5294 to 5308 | 2.199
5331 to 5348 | 1.992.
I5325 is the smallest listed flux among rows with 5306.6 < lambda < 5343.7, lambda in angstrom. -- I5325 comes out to 1.527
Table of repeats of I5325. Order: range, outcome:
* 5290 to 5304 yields 1.84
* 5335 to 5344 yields 1.821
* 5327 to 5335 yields 1.583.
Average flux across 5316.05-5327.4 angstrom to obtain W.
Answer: 1.76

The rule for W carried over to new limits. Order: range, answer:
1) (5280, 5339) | 1.92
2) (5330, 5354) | 1.92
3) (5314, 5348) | 1.85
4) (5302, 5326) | 1.94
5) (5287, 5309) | 1.98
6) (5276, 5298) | 1.97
